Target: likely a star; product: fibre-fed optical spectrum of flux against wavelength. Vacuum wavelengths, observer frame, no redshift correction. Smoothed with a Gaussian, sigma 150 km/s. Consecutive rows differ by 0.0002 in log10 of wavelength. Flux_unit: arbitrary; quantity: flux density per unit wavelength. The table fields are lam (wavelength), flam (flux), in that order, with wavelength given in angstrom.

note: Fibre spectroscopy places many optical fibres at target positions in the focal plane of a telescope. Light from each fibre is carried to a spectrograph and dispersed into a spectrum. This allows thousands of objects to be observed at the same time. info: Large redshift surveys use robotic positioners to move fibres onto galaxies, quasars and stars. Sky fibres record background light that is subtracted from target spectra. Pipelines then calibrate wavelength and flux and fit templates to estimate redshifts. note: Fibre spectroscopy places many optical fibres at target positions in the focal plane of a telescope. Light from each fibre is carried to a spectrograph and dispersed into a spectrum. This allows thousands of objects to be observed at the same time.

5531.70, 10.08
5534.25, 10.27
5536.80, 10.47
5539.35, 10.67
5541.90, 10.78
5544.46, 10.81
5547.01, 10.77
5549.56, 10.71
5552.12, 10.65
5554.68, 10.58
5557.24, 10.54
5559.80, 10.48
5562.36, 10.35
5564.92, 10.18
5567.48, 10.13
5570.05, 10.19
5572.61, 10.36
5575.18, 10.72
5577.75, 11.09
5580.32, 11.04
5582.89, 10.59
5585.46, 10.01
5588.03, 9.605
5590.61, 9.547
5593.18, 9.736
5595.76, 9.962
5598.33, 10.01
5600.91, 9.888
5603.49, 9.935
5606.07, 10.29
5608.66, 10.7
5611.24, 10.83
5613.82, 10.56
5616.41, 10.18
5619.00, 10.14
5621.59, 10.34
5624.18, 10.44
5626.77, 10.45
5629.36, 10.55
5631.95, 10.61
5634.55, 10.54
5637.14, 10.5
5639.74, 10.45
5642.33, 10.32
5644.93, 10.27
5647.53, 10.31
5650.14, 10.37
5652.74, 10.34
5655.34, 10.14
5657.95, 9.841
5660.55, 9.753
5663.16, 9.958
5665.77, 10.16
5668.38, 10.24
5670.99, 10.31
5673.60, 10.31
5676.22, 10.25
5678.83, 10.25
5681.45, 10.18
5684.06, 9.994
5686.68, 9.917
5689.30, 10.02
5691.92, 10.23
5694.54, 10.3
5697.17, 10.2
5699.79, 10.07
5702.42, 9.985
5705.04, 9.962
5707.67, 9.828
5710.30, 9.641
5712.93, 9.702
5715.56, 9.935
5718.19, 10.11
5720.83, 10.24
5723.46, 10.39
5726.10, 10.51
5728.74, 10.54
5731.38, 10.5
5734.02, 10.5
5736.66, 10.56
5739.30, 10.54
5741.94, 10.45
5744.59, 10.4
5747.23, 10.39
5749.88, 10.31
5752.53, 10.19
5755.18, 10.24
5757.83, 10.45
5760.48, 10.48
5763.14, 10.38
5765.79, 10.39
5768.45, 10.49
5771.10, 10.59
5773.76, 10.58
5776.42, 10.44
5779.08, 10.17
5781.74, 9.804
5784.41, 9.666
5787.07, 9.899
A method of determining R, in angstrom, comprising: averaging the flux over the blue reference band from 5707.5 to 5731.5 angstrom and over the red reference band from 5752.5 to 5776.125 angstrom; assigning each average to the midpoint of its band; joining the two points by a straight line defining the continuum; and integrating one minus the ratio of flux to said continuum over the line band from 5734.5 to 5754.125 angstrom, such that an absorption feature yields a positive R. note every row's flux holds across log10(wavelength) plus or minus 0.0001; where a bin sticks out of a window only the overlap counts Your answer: -0.2 angstrom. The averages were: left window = 10.1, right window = 10.4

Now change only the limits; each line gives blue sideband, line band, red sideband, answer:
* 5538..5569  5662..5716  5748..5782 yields 1.9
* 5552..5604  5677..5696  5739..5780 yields 0.4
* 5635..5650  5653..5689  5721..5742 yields 1.1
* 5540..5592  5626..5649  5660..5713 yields -0.5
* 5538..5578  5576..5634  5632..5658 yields 0.7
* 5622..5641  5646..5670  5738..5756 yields 0.8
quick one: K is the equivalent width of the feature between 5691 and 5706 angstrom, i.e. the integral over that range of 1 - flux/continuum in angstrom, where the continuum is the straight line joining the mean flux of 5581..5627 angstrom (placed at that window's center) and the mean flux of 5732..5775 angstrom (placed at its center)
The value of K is 0.3 angstrom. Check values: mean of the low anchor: 10.2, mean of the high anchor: 10.4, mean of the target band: 10.1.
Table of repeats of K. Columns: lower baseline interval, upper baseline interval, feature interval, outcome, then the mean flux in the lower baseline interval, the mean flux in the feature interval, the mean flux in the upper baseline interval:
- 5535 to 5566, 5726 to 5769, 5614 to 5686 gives 1.6 angstrom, 10.6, 10.3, 10.4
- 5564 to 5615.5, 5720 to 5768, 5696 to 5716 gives 0.9 angstrom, 10.3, 9.91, 10.4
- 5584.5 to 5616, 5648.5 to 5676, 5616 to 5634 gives -0.5 angstrom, 10.1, 10.4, 10.1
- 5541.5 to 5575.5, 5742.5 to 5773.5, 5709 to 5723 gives 0.6 angstrom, 10.5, 9.96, 10.4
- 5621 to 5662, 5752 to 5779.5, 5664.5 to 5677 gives 0.1 angstrom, 10.3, 10.3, 10.4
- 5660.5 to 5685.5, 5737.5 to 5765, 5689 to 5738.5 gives 0.5 angstrom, 10.2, 10.2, 10.4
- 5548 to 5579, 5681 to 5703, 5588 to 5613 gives 0.7 angstrom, 10.5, 10.1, 10.1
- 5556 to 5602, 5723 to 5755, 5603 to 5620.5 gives -0.2 angstrom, 10.2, 10.4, 10.4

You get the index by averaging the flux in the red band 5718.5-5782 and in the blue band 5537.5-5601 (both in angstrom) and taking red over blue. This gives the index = 1.00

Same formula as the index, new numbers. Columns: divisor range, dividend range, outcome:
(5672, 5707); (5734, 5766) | 1.03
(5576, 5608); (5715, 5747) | 1.02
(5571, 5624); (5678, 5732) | 0.98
